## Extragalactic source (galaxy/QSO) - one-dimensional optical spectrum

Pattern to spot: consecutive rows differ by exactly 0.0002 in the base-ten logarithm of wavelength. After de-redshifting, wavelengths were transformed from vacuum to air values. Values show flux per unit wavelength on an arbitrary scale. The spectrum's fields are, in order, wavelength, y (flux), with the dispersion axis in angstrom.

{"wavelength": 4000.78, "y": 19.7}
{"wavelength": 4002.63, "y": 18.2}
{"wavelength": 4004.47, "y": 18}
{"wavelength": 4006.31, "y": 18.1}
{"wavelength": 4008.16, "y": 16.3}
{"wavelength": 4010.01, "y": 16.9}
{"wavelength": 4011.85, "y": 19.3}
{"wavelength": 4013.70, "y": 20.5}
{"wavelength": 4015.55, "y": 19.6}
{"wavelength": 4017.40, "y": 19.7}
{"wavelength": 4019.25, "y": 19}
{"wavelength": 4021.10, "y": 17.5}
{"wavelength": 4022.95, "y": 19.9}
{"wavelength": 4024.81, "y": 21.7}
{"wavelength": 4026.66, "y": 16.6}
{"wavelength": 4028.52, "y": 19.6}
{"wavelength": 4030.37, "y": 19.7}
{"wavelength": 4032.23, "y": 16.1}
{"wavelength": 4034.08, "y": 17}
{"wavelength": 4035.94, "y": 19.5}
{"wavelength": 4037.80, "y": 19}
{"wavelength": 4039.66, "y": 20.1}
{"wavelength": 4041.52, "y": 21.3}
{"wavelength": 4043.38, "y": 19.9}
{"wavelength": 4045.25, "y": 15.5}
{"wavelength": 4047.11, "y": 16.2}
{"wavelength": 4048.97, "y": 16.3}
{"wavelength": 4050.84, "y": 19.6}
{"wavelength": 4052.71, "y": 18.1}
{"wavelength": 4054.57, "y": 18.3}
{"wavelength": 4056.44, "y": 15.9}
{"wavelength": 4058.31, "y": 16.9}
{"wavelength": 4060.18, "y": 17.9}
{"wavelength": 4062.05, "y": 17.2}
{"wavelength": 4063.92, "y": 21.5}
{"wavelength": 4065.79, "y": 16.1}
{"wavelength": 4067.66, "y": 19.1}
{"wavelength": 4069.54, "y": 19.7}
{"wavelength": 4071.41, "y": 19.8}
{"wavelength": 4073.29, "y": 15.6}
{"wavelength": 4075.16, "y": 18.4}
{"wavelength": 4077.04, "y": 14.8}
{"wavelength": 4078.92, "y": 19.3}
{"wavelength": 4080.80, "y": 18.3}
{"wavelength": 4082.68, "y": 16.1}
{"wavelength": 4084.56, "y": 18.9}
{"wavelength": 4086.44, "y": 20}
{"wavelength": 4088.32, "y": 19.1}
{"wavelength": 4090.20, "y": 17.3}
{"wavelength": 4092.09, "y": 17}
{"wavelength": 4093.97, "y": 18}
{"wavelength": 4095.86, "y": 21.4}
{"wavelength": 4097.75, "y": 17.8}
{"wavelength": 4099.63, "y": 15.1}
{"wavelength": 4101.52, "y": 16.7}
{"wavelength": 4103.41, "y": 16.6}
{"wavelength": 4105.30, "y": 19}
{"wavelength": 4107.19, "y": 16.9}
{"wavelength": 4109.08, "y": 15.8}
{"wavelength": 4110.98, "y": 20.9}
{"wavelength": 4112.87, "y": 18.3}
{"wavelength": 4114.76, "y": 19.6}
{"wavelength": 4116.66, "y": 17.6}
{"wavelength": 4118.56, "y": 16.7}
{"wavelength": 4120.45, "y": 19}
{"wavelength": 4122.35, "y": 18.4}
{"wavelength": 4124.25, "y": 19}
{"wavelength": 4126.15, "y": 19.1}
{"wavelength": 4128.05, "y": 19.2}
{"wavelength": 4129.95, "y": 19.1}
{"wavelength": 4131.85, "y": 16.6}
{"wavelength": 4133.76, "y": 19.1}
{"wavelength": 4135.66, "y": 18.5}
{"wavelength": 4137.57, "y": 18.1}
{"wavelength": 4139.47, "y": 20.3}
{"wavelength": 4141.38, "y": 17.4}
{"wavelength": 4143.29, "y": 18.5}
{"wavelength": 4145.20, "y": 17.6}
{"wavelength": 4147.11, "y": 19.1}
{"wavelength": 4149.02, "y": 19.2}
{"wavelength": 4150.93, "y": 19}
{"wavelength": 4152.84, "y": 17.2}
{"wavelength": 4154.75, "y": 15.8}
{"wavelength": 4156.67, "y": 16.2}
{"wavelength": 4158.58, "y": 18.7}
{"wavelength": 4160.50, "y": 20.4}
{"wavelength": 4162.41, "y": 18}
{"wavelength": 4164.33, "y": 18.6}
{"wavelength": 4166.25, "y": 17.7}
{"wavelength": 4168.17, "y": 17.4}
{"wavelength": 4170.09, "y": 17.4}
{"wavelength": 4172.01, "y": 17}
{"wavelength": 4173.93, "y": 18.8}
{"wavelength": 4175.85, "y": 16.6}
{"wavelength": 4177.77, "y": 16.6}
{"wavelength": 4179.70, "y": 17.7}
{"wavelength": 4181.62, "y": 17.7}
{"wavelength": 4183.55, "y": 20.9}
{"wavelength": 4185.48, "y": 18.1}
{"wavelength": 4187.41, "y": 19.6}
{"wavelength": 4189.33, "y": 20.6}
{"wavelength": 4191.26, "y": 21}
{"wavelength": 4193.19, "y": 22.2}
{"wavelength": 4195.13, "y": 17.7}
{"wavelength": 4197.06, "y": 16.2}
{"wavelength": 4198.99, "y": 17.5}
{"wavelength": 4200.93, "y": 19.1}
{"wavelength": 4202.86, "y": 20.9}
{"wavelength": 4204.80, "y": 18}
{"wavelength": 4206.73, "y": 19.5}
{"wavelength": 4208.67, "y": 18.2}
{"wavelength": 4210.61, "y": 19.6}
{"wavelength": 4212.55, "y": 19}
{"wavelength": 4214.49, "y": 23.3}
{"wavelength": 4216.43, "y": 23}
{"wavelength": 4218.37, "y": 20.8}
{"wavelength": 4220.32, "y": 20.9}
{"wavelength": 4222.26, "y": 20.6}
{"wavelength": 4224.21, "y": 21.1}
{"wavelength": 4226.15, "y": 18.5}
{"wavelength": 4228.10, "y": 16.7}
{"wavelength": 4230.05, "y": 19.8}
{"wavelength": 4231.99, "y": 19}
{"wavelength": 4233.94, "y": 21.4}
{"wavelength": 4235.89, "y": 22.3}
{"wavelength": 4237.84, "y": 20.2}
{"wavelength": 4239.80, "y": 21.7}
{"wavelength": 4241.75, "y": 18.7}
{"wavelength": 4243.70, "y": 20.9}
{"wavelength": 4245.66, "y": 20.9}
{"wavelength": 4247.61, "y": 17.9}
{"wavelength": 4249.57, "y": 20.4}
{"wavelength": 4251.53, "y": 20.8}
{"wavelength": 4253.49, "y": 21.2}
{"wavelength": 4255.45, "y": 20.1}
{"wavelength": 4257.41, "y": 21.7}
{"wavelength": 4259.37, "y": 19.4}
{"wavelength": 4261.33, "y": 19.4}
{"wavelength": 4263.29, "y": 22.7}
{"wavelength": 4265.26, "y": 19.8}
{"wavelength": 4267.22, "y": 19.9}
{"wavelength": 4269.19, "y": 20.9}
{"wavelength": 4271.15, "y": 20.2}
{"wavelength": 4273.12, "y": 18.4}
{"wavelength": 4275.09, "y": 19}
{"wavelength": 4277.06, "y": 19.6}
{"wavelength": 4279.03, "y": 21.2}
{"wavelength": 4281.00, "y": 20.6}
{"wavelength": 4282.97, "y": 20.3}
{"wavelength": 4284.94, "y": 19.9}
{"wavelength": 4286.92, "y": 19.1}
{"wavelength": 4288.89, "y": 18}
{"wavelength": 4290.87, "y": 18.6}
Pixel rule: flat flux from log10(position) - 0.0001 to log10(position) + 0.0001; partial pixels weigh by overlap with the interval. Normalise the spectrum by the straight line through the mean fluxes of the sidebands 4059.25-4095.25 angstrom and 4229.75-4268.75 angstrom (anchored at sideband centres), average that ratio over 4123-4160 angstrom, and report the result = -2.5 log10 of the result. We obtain 0.04 mag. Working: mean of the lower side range 18.1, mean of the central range 18.3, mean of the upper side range 20.4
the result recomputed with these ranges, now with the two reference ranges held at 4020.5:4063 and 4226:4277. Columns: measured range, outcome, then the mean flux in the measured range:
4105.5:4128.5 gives 0.031 mag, 18.4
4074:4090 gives 0.033 mag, 18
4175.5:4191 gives 0.047 mag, 18.7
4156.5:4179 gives 0.088 mag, 17.8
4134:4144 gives 0.029 mag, 18.6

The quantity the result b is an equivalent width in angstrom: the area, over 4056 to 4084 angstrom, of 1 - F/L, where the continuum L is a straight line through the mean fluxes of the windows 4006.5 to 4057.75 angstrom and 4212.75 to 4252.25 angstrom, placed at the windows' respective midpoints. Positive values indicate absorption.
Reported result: 1.50 angstrom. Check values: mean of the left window 18.5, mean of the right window 20.4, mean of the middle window 17.8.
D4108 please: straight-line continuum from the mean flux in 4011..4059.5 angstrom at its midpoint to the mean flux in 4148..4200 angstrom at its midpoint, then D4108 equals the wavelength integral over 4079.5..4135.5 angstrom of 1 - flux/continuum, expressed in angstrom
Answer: 0.8 angstrom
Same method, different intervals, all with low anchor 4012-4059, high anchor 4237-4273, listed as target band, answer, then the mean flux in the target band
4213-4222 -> -0.8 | 21.7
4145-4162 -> 1.2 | 18.2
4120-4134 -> 0.5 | 18.6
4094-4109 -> 1.2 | 17.6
